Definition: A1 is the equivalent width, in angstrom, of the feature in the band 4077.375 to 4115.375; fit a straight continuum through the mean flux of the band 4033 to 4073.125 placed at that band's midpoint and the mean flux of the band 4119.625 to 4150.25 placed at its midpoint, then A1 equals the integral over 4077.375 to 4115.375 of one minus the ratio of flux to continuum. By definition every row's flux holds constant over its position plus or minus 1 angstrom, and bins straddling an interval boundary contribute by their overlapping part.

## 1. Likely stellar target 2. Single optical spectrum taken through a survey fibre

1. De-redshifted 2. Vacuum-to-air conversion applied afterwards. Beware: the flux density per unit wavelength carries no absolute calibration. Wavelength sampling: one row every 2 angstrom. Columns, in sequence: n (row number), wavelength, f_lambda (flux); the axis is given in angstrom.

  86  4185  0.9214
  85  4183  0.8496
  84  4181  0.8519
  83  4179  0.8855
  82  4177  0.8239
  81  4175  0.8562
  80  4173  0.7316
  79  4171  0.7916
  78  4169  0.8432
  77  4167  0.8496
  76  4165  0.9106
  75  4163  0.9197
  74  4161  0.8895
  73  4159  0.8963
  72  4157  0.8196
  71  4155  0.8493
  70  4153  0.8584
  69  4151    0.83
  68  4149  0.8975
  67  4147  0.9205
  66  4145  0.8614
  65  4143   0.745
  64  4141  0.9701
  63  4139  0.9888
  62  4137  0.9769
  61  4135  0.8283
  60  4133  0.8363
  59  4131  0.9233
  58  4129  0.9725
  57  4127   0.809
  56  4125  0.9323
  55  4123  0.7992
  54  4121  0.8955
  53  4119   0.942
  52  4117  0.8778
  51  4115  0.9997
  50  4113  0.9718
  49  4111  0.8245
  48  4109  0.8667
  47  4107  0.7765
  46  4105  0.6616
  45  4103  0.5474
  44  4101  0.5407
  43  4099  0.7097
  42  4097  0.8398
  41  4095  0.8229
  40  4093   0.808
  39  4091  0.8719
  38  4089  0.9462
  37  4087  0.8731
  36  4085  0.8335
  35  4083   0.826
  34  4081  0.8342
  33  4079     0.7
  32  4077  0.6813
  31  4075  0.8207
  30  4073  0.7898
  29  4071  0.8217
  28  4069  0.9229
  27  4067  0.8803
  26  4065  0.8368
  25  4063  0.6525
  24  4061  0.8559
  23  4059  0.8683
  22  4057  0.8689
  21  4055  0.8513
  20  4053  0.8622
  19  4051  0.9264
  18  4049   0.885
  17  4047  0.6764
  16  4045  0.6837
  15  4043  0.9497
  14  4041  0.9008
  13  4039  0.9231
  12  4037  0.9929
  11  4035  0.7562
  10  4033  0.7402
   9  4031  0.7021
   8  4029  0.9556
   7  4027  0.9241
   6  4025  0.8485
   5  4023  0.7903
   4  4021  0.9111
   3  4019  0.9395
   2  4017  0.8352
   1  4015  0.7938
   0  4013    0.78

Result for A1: 3.1 angstrom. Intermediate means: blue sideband 0.844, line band 0.798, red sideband 0.891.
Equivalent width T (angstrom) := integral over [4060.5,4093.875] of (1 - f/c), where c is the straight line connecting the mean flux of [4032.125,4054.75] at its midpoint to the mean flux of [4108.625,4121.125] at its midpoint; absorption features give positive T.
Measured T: 2.2 angstrom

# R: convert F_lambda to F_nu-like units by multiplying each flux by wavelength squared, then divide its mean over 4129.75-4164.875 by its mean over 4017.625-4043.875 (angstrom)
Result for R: 1.1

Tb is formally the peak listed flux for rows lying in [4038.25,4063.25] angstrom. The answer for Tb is 0.9497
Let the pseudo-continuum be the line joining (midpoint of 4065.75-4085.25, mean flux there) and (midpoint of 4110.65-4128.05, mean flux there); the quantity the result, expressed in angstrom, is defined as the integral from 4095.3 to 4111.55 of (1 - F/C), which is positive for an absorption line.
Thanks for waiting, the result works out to 2.7 angstrom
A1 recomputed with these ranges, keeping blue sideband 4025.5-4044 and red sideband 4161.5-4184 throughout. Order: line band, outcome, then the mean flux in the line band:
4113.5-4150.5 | -1.9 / 0.899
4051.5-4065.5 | 0.6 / 0.831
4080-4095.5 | 0.2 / 0.853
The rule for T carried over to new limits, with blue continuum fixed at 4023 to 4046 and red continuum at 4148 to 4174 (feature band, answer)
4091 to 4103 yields 1.6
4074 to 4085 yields 0.9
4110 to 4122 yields -0.9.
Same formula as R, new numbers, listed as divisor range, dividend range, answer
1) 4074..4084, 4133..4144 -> 1.19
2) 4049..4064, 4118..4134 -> 1.09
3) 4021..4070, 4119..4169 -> 1.10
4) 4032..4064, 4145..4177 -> 1.08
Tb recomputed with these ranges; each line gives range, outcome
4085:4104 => 0.9462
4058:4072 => 0.9229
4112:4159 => 0.9997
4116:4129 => 0.9725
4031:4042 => 0.9929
